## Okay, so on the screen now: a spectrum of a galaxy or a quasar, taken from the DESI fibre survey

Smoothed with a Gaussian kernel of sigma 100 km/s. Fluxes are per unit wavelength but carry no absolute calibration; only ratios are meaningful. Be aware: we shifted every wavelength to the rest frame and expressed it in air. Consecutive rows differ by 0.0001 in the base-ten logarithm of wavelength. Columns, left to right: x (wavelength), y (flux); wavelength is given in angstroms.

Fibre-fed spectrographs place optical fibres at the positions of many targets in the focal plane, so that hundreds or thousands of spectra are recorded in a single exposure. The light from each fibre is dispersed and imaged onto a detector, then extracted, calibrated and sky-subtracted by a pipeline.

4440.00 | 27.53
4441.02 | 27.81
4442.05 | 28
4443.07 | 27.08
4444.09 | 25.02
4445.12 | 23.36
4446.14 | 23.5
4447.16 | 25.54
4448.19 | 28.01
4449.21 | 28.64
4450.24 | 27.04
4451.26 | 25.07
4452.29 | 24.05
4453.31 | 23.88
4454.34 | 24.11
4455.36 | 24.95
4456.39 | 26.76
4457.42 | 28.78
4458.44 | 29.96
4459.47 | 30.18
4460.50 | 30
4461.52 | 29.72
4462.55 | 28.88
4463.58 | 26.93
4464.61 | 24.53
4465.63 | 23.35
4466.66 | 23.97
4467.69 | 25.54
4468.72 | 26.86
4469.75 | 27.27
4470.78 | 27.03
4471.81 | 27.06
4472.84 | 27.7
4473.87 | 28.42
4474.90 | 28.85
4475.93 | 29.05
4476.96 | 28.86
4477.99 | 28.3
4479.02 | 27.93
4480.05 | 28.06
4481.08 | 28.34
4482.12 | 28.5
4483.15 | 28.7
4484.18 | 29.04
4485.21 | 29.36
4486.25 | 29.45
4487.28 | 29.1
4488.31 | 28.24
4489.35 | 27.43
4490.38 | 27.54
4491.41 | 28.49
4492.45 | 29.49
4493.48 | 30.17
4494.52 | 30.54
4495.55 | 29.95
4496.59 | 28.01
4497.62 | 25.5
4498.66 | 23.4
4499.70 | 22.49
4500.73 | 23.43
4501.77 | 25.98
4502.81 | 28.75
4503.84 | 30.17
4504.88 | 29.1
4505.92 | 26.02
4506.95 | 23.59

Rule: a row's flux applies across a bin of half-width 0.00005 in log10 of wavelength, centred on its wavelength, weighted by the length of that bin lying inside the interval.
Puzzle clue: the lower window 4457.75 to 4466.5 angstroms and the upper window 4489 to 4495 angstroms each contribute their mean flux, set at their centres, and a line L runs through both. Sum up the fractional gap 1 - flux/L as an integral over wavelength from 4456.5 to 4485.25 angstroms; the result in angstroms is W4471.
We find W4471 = 0.3 angstroms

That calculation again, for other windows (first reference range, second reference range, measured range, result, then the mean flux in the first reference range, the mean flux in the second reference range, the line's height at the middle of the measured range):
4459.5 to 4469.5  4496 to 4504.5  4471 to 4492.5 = -1.6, 26.8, 26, 26.4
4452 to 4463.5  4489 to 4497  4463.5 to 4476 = 0.6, 27.4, 29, 28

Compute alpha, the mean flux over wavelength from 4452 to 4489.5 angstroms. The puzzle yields 27.6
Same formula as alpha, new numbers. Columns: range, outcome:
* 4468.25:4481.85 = 28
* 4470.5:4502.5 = 27.9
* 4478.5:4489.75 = 28.6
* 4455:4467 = 27.4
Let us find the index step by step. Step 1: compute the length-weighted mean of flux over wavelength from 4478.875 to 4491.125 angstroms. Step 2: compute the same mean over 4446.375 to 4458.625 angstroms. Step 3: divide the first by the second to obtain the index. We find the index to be 1.09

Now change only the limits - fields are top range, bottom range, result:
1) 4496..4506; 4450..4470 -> 0.99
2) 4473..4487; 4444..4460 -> 1.09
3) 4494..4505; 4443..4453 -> 1.05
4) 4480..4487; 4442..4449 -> 1.12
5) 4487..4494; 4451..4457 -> 1.15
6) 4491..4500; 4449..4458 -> 1.07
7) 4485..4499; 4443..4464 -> 1.06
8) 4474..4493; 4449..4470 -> 1.07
